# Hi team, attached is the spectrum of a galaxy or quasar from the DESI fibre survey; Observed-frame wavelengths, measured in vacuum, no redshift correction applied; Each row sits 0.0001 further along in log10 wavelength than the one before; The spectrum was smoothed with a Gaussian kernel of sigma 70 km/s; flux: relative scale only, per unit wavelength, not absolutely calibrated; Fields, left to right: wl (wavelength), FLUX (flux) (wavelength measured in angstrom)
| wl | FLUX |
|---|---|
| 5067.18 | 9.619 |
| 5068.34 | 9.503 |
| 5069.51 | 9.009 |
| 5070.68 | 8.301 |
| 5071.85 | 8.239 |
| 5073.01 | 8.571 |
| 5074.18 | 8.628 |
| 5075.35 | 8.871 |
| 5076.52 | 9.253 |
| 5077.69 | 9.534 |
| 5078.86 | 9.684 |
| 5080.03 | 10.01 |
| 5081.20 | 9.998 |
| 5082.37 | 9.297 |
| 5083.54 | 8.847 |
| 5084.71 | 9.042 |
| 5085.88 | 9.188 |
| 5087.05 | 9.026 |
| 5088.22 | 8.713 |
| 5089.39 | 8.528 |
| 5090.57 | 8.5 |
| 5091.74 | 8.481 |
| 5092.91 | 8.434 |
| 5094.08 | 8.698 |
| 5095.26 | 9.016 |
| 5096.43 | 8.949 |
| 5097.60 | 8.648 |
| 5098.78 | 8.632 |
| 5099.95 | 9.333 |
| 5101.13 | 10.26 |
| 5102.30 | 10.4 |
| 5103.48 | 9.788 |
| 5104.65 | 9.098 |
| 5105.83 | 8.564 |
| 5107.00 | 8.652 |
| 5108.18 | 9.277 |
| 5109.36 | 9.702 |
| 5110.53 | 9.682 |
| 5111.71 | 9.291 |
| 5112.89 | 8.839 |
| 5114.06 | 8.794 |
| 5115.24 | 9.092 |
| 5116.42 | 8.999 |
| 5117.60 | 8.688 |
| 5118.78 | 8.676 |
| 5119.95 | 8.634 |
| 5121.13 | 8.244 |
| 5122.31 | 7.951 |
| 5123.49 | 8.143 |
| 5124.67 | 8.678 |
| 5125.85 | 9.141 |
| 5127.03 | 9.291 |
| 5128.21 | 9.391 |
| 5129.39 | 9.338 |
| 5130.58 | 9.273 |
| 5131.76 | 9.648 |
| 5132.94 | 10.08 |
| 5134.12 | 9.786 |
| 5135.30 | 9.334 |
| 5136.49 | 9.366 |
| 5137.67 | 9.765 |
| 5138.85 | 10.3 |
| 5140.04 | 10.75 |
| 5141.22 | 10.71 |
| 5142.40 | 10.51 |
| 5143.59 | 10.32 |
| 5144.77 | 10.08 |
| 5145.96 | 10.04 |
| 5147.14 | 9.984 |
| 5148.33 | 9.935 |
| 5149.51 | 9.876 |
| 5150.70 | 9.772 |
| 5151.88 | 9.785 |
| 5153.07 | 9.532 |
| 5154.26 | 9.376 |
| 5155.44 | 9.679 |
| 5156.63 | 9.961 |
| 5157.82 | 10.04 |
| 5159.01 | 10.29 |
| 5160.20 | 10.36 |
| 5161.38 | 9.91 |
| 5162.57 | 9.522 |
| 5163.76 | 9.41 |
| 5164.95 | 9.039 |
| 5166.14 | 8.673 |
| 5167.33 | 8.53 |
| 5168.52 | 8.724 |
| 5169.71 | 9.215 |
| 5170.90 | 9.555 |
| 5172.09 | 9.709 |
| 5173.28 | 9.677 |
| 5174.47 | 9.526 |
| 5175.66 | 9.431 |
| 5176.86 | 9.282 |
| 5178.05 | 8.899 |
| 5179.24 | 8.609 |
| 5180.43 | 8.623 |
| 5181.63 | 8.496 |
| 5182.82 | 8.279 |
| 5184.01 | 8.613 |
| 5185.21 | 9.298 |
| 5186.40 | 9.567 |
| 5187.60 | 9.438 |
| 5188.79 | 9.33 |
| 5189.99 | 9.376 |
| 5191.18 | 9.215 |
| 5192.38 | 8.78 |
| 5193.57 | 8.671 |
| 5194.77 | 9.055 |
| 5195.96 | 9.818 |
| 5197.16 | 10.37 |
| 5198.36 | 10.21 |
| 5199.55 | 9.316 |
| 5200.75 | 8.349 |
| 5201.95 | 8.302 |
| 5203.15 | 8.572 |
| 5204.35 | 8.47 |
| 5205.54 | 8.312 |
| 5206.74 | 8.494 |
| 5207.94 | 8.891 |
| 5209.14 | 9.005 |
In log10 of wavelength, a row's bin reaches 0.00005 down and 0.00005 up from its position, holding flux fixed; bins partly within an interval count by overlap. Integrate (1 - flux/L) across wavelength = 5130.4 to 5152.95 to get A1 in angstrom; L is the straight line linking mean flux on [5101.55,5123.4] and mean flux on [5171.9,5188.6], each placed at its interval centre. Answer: -2.3 angstrom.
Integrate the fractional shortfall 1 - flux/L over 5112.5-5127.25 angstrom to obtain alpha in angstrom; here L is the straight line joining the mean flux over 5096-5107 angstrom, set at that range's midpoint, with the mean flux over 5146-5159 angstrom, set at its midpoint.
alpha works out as 1.2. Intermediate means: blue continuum 9.27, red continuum 9.83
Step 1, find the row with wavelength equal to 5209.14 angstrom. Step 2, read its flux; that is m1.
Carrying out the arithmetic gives 9.005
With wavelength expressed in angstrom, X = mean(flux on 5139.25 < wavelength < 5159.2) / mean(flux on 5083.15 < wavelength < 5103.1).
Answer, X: 1.1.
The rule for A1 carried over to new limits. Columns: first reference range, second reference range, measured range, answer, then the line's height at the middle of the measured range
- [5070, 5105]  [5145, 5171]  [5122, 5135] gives 0.3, 9.38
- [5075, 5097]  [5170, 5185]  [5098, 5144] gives -1.4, 9.06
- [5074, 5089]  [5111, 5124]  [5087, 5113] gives -0.4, 8.96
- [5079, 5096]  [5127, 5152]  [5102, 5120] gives 0.5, 9.41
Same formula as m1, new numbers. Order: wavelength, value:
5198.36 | 10.21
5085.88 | 9.188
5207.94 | 8.891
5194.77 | 9.055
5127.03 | 9.291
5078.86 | 9.684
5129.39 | 9.338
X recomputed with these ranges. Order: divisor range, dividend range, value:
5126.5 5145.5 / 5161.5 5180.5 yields 0.93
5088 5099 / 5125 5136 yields 1.09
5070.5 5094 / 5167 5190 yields 1.02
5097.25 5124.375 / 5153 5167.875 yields 1.06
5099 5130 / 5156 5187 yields 1.02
